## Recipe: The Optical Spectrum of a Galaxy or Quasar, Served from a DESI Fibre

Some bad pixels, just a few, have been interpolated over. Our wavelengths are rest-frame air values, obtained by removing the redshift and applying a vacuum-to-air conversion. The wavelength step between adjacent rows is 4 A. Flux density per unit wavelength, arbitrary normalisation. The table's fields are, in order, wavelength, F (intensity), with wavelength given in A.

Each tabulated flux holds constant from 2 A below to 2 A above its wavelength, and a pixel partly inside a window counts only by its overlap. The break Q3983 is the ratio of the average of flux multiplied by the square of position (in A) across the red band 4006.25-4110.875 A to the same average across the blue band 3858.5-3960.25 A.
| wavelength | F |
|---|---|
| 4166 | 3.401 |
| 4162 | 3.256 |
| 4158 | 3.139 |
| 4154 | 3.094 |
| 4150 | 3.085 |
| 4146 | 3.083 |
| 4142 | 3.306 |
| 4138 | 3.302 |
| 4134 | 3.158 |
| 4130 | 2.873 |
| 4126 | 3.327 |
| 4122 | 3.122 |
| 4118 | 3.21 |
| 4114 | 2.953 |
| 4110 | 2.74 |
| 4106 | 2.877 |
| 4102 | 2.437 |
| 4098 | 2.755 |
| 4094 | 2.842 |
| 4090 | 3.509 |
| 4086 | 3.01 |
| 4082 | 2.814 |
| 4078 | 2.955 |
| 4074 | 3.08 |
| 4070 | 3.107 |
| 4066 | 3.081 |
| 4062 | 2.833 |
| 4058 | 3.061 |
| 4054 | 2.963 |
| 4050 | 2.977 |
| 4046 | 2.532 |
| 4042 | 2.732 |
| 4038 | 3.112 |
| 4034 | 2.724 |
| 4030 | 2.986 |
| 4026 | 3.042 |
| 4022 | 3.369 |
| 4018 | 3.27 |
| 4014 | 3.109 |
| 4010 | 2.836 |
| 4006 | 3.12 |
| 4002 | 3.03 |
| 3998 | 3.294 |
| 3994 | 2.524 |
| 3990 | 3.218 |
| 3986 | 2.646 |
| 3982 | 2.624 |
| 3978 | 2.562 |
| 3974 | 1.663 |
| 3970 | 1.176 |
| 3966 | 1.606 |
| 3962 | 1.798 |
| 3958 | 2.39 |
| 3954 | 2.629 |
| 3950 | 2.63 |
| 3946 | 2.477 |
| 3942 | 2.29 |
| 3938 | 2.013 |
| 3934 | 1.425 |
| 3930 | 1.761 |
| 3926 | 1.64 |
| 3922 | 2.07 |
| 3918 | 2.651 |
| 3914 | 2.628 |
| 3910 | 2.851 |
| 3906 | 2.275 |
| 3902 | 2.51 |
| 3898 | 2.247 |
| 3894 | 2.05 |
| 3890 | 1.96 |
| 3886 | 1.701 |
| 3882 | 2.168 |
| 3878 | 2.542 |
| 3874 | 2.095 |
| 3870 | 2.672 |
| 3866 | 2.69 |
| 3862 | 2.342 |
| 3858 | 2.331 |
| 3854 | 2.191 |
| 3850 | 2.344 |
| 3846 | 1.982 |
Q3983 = 1.4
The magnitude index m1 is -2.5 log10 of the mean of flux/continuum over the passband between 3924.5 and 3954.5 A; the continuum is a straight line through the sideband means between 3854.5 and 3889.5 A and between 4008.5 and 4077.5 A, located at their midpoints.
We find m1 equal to 0.227 mag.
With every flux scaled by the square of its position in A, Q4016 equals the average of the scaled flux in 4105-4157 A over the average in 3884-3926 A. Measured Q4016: 1.53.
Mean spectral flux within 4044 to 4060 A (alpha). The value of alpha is 2.88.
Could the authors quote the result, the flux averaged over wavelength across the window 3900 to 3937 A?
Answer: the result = 2.2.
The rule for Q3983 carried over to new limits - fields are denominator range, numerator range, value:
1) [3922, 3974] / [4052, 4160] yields 1.66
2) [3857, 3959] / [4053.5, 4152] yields 1.47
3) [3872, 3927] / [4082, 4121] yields 1.44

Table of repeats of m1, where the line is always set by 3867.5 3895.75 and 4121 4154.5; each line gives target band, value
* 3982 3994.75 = -0.08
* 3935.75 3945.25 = 0.11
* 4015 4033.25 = -0.15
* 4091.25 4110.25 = 0.09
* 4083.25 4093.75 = -0.07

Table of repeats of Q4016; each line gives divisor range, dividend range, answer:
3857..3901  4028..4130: 1.44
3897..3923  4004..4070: 1.28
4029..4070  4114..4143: 1.13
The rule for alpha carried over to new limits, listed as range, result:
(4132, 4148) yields 3.21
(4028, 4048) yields 2.82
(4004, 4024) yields 3.14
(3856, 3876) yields 2.43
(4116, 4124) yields 3.17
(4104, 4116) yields 2.86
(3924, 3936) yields 1.61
